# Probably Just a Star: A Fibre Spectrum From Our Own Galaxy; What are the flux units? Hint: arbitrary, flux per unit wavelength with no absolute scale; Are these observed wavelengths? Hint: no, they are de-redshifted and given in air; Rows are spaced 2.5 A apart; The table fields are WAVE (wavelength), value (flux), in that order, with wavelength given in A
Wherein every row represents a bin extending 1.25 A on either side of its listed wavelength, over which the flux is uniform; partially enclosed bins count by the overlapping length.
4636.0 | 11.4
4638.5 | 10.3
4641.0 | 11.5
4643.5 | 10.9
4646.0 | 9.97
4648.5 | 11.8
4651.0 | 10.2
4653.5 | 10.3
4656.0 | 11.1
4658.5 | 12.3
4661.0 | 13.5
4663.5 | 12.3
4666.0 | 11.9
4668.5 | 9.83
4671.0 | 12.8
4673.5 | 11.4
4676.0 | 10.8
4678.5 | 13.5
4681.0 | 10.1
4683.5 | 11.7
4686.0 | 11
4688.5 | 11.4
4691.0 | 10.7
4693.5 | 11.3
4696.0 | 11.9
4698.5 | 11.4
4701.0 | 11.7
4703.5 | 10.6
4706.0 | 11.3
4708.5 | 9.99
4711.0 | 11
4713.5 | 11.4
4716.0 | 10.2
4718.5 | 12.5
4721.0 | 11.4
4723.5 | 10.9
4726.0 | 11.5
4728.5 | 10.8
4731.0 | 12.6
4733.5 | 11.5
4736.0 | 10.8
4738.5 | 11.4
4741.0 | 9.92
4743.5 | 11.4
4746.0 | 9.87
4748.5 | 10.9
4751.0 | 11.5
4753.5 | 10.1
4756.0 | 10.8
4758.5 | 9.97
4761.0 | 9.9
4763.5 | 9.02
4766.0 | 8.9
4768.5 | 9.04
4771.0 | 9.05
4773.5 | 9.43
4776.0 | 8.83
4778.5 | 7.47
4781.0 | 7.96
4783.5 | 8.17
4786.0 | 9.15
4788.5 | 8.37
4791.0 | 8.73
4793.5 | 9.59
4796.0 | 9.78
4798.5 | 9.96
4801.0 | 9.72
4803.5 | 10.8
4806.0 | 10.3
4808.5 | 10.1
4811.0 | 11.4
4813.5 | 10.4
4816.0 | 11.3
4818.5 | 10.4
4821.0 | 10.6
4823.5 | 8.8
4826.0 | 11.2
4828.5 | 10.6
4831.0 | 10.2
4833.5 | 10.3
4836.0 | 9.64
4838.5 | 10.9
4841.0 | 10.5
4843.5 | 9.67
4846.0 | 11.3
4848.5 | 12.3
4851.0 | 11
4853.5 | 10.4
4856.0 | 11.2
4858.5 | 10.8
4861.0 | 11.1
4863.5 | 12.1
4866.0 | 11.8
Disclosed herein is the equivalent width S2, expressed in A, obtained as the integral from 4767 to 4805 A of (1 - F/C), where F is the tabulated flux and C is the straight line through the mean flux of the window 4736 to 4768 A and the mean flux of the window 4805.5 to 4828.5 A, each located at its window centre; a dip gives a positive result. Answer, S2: 4.87 A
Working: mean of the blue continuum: 10.3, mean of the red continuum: 10.5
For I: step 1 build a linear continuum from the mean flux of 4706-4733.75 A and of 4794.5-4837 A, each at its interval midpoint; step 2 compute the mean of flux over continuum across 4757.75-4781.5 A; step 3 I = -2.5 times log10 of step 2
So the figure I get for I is 0.20 mag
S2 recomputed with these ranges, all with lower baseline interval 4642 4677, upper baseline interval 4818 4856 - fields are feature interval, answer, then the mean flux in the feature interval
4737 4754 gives 0.3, 10.8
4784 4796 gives 2.0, 9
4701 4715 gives 0.3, 10.9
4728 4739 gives -0.4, 11.5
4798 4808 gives 0.5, 10.2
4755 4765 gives 0.9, 9.88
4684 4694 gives 0.1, 11.1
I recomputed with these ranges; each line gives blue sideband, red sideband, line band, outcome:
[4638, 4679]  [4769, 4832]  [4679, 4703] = -0.03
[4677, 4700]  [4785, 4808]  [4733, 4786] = 0.05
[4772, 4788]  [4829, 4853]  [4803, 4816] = -0.12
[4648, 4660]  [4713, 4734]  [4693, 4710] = 0.02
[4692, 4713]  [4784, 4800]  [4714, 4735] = -0.07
